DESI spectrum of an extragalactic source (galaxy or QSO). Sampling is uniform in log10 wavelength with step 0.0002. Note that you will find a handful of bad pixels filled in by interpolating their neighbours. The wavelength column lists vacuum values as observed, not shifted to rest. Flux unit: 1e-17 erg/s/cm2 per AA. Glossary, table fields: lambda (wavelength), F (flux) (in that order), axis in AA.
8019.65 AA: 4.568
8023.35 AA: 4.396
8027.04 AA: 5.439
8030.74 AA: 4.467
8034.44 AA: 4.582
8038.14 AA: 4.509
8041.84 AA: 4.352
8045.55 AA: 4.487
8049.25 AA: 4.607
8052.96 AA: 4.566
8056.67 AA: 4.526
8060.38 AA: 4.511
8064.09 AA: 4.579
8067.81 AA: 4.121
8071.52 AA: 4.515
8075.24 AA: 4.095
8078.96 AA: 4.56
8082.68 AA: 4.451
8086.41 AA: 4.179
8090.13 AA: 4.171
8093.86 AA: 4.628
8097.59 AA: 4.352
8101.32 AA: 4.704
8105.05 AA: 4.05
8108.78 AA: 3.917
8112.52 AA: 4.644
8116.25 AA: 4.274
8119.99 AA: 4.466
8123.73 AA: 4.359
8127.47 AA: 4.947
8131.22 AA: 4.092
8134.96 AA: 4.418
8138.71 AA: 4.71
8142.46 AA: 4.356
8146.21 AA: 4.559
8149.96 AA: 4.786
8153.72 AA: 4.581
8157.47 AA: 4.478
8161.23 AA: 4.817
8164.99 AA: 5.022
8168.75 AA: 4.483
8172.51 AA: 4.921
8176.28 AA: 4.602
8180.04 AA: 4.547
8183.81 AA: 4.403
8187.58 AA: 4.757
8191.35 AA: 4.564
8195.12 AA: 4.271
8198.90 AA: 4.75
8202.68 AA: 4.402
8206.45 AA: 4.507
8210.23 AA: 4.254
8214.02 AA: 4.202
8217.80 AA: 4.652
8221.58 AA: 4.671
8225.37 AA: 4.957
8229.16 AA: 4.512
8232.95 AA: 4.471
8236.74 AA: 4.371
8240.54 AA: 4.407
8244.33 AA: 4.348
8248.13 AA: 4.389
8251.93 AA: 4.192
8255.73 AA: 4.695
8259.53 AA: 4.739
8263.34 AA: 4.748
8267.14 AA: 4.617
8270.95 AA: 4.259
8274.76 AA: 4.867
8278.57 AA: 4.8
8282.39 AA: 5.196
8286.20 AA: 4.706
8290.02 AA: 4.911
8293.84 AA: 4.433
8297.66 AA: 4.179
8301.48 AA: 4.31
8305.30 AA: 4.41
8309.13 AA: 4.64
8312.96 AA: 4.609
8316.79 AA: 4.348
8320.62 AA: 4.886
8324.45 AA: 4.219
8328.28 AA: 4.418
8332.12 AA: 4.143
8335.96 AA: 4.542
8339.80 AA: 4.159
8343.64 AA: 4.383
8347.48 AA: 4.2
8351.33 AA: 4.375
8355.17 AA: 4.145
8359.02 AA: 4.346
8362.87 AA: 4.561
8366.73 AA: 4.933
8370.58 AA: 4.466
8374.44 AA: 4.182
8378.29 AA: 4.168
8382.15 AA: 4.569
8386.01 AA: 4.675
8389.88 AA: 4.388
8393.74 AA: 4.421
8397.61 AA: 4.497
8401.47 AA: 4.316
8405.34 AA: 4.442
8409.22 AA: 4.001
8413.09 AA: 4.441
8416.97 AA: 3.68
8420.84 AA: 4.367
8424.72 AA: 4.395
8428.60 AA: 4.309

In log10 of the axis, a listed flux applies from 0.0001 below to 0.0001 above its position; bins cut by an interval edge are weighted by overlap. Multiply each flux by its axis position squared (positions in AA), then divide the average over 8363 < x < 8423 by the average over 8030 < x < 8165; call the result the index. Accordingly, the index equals 1.05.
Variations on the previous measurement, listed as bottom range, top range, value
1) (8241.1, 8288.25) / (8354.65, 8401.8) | 0.99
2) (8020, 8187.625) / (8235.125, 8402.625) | 1.05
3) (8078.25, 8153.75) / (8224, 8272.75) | 1.05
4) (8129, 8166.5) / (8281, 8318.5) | 1.03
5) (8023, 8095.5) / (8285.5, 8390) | 1.06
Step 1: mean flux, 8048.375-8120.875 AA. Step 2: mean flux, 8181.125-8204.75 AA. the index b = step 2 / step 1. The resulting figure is 1.03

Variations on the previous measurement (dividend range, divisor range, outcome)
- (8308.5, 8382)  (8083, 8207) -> 0.98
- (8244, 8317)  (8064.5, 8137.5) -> 1.05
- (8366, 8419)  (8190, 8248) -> 0.97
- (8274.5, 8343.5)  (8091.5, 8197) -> 1.00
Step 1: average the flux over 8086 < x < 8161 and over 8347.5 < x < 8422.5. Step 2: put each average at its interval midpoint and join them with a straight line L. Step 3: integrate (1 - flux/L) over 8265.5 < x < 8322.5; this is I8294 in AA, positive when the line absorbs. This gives -2.8 AA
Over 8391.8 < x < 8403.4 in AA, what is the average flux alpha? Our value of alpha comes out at 4.41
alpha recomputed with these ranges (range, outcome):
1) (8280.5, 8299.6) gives 4.68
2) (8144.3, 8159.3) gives 4.6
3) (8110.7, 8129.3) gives 4.54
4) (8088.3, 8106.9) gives 4.38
